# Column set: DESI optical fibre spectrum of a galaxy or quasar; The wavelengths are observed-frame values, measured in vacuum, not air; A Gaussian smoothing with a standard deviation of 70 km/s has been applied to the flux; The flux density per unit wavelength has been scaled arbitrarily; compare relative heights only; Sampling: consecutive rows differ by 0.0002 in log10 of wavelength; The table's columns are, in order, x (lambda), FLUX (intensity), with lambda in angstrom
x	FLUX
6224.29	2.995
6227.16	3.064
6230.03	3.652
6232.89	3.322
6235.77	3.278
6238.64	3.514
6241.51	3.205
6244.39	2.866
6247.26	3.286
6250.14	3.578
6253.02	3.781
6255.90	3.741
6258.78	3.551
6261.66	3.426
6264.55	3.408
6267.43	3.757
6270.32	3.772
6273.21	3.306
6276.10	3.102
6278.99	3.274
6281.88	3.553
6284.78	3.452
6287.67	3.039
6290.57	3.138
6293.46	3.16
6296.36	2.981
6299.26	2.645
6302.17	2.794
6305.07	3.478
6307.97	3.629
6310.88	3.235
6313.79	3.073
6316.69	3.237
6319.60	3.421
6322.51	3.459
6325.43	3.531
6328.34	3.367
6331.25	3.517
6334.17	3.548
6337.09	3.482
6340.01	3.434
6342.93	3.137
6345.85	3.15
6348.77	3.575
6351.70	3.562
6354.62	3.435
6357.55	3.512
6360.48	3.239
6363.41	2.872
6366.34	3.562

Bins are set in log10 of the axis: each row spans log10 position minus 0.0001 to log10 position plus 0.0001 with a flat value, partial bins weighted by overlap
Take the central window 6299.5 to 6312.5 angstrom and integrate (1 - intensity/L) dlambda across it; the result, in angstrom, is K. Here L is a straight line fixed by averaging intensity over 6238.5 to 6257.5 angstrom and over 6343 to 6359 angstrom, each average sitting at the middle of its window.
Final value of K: 0.8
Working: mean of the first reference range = 3.42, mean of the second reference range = 3.42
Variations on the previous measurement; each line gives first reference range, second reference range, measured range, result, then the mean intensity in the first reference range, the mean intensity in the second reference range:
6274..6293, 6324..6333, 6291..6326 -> 1.76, 3.26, 3.48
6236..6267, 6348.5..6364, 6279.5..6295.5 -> 0.75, 3.44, 3.38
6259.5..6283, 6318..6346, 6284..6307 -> 2.35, 3.45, 3.42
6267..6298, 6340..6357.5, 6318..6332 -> -0.40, 3.3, 3.39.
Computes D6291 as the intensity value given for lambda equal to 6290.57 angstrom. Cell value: 3.138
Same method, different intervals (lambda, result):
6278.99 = 3.274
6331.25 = 3.517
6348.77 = 3.575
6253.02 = 3.781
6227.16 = 3.064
